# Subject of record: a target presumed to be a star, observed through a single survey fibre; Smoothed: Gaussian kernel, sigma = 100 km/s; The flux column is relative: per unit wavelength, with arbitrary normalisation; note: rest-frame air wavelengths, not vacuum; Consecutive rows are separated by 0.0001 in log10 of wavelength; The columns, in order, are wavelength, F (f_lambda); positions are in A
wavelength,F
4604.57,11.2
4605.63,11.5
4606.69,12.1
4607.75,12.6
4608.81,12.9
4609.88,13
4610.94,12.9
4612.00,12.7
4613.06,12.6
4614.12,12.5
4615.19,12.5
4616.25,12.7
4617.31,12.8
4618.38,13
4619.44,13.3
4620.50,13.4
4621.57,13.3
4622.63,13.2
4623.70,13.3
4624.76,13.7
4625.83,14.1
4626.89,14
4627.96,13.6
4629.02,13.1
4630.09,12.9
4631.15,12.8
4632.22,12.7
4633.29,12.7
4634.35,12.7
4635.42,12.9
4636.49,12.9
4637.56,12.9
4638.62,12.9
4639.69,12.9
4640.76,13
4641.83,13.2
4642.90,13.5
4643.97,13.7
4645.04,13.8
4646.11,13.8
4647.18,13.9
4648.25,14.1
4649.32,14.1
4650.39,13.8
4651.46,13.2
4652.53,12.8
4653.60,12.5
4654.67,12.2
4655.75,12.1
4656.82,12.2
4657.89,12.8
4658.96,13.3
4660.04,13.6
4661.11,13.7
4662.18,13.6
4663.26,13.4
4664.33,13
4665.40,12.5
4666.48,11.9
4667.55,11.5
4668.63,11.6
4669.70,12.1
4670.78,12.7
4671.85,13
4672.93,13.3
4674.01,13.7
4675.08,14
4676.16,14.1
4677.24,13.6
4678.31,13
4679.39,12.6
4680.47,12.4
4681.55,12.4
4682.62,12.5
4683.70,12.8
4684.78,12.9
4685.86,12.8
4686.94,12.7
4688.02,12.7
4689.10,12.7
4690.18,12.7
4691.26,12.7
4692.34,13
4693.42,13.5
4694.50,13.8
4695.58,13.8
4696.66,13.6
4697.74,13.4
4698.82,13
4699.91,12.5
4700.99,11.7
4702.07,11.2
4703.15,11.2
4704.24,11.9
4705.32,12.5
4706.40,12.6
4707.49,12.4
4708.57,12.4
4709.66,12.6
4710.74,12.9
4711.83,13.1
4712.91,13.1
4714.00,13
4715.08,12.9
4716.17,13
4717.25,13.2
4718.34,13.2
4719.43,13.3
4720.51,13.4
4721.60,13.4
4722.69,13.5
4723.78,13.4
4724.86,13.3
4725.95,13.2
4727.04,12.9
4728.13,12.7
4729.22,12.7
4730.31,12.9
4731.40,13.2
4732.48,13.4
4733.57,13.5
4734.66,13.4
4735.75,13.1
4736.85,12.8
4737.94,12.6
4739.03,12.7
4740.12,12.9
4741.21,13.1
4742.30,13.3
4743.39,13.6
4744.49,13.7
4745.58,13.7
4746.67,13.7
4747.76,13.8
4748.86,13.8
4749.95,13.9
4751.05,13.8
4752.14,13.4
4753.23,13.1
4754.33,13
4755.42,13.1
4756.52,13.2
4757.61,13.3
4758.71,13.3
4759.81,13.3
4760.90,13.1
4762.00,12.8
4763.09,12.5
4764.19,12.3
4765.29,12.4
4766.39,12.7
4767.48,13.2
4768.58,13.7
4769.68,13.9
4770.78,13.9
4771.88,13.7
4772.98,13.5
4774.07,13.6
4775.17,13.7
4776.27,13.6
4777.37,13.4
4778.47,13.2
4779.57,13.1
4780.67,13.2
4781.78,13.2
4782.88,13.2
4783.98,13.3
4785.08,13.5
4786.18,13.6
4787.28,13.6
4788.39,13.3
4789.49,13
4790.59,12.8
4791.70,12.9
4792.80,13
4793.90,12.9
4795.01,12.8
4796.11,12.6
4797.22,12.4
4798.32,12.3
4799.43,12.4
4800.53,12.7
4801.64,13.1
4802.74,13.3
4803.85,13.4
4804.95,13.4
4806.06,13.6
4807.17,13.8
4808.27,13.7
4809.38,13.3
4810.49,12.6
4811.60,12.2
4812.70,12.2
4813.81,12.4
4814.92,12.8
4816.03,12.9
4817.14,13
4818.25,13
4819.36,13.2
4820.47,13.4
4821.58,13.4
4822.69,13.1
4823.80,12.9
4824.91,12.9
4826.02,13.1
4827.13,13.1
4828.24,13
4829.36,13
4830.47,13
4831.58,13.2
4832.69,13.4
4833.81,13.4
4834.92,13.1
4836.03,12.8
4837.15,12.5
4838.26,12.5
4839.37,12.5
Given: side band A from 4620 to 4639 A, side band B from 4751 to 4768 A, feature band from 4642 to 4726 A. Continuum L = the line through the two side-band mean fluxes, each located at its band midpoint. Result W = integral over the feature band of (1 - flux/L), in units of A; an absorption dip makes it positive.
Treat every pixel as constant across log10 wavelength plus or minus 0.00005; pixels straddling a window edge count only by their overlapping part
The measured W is 0.9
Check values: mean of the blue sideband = 13.2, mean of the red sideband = 13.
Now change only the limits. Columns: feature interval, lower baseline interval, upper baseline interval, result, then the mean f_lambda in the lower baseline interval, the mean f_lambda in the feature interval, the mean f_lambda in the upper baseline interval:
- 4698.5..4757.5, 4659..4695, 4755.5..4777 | 0.4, 12.9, 13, 13.2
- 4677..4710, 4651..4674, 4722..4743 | 0.5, 12.7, 12.7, 13.1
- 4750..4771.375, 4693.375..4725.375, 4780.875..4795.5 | -0.2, 12.9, 13.2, 13.2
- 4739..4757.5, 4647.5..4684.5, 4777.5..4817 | -0.6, 13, 13.4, 13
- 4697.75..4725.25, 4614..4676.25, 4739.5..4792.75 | 0.9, 13.1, 12.8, 13.3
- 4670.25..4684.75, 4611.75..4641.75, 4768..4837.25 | 0.0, 13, 13.1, 13.1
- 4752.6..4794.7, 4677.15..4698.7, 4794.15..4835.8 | -0.7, 13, 13.2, 13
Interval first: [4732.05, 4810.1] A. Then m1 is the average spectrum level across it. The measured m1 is 13.2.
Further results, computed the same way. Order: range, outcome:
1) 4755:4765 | 13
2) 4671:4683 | 13.1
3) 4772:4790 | 13.4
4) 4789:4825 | 13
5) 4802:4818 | 13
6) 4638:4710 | 12.9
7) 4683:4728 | 12.9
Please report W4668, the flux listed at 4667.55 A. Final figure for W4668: 11.5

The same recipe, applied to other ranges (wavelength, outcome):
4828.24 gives 13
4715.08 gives 12.9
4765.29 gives 12.4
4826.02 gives 13.1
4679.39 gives 12.6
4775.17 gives 13.7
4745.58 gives 13.7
